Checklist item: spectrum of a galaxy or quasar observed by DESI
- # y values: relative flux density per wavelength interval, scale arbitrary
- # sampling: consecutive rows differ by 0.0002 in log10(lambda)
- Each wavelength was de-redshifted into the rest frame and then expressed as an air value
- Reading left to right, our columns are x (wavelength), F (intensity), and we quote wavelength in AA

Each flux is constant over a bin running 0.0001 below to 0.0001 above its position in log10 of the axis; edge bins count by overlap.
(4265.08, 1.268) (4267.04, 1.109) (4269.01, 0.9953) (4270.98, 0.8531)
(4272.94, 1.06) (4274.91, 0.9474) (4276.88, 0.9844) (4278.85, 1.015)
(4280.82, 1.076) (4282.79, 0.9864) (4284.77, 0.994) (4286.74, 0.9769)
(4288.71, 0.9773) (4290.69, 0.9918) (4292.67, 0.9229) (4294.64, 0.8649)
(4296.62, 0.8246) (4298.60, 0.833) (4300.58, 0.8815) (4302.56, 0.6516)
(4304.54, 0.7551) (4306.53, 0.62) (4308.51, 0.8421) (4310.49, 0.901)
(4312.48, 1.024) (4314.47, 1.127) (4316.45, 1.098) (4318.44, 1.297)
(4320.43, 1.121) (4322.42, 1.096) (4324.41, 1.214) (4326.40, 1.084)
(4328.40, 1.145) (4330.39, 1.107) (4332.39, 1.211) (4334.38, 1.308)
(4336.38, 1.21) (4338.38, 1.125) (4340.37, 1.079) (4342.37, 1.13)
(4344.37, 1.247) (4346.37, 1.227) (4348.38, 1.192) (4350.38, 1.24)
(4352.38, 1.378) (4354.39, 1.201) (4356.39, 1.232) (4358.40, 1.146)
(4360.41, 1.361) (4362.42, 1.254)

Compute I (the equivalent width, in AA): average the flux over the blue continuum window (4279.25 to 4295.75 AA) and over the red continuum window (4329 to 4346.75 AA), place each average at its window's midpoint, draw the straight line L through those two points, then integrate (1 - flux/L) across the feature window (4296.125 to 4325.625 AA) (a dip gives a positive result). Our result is 3.3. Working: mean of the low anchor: 0.974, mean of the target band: 0.956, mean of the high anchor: 1.18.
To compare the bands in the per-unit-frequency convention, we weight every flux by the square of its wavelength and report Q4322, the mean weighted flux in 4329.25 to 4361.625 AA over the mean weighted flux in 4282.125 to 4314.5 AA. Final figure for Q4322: 1.40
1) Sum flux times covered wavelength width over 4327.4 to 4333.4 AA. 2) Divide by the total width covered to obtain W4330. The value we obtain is 1.15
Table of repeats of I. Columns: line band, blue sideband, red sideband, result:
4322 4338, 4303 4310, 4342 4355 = -2.4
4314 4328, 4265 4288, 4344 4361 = 0.0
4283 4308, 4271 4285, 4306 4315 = 2.4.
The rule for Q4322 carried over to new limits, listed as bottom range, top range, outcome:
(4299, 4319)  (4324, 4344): 1.29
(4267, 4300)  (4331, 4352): 1.29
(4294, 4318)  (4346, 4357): 1.45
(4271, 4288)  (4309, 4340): 1.16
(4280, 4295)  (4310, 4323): 1.14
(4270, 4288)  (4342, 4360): 1.29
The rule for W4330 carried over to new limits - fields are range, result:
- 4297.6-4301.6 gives 0.856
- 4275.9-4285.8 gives 1.01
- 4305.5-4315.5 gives 0.903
